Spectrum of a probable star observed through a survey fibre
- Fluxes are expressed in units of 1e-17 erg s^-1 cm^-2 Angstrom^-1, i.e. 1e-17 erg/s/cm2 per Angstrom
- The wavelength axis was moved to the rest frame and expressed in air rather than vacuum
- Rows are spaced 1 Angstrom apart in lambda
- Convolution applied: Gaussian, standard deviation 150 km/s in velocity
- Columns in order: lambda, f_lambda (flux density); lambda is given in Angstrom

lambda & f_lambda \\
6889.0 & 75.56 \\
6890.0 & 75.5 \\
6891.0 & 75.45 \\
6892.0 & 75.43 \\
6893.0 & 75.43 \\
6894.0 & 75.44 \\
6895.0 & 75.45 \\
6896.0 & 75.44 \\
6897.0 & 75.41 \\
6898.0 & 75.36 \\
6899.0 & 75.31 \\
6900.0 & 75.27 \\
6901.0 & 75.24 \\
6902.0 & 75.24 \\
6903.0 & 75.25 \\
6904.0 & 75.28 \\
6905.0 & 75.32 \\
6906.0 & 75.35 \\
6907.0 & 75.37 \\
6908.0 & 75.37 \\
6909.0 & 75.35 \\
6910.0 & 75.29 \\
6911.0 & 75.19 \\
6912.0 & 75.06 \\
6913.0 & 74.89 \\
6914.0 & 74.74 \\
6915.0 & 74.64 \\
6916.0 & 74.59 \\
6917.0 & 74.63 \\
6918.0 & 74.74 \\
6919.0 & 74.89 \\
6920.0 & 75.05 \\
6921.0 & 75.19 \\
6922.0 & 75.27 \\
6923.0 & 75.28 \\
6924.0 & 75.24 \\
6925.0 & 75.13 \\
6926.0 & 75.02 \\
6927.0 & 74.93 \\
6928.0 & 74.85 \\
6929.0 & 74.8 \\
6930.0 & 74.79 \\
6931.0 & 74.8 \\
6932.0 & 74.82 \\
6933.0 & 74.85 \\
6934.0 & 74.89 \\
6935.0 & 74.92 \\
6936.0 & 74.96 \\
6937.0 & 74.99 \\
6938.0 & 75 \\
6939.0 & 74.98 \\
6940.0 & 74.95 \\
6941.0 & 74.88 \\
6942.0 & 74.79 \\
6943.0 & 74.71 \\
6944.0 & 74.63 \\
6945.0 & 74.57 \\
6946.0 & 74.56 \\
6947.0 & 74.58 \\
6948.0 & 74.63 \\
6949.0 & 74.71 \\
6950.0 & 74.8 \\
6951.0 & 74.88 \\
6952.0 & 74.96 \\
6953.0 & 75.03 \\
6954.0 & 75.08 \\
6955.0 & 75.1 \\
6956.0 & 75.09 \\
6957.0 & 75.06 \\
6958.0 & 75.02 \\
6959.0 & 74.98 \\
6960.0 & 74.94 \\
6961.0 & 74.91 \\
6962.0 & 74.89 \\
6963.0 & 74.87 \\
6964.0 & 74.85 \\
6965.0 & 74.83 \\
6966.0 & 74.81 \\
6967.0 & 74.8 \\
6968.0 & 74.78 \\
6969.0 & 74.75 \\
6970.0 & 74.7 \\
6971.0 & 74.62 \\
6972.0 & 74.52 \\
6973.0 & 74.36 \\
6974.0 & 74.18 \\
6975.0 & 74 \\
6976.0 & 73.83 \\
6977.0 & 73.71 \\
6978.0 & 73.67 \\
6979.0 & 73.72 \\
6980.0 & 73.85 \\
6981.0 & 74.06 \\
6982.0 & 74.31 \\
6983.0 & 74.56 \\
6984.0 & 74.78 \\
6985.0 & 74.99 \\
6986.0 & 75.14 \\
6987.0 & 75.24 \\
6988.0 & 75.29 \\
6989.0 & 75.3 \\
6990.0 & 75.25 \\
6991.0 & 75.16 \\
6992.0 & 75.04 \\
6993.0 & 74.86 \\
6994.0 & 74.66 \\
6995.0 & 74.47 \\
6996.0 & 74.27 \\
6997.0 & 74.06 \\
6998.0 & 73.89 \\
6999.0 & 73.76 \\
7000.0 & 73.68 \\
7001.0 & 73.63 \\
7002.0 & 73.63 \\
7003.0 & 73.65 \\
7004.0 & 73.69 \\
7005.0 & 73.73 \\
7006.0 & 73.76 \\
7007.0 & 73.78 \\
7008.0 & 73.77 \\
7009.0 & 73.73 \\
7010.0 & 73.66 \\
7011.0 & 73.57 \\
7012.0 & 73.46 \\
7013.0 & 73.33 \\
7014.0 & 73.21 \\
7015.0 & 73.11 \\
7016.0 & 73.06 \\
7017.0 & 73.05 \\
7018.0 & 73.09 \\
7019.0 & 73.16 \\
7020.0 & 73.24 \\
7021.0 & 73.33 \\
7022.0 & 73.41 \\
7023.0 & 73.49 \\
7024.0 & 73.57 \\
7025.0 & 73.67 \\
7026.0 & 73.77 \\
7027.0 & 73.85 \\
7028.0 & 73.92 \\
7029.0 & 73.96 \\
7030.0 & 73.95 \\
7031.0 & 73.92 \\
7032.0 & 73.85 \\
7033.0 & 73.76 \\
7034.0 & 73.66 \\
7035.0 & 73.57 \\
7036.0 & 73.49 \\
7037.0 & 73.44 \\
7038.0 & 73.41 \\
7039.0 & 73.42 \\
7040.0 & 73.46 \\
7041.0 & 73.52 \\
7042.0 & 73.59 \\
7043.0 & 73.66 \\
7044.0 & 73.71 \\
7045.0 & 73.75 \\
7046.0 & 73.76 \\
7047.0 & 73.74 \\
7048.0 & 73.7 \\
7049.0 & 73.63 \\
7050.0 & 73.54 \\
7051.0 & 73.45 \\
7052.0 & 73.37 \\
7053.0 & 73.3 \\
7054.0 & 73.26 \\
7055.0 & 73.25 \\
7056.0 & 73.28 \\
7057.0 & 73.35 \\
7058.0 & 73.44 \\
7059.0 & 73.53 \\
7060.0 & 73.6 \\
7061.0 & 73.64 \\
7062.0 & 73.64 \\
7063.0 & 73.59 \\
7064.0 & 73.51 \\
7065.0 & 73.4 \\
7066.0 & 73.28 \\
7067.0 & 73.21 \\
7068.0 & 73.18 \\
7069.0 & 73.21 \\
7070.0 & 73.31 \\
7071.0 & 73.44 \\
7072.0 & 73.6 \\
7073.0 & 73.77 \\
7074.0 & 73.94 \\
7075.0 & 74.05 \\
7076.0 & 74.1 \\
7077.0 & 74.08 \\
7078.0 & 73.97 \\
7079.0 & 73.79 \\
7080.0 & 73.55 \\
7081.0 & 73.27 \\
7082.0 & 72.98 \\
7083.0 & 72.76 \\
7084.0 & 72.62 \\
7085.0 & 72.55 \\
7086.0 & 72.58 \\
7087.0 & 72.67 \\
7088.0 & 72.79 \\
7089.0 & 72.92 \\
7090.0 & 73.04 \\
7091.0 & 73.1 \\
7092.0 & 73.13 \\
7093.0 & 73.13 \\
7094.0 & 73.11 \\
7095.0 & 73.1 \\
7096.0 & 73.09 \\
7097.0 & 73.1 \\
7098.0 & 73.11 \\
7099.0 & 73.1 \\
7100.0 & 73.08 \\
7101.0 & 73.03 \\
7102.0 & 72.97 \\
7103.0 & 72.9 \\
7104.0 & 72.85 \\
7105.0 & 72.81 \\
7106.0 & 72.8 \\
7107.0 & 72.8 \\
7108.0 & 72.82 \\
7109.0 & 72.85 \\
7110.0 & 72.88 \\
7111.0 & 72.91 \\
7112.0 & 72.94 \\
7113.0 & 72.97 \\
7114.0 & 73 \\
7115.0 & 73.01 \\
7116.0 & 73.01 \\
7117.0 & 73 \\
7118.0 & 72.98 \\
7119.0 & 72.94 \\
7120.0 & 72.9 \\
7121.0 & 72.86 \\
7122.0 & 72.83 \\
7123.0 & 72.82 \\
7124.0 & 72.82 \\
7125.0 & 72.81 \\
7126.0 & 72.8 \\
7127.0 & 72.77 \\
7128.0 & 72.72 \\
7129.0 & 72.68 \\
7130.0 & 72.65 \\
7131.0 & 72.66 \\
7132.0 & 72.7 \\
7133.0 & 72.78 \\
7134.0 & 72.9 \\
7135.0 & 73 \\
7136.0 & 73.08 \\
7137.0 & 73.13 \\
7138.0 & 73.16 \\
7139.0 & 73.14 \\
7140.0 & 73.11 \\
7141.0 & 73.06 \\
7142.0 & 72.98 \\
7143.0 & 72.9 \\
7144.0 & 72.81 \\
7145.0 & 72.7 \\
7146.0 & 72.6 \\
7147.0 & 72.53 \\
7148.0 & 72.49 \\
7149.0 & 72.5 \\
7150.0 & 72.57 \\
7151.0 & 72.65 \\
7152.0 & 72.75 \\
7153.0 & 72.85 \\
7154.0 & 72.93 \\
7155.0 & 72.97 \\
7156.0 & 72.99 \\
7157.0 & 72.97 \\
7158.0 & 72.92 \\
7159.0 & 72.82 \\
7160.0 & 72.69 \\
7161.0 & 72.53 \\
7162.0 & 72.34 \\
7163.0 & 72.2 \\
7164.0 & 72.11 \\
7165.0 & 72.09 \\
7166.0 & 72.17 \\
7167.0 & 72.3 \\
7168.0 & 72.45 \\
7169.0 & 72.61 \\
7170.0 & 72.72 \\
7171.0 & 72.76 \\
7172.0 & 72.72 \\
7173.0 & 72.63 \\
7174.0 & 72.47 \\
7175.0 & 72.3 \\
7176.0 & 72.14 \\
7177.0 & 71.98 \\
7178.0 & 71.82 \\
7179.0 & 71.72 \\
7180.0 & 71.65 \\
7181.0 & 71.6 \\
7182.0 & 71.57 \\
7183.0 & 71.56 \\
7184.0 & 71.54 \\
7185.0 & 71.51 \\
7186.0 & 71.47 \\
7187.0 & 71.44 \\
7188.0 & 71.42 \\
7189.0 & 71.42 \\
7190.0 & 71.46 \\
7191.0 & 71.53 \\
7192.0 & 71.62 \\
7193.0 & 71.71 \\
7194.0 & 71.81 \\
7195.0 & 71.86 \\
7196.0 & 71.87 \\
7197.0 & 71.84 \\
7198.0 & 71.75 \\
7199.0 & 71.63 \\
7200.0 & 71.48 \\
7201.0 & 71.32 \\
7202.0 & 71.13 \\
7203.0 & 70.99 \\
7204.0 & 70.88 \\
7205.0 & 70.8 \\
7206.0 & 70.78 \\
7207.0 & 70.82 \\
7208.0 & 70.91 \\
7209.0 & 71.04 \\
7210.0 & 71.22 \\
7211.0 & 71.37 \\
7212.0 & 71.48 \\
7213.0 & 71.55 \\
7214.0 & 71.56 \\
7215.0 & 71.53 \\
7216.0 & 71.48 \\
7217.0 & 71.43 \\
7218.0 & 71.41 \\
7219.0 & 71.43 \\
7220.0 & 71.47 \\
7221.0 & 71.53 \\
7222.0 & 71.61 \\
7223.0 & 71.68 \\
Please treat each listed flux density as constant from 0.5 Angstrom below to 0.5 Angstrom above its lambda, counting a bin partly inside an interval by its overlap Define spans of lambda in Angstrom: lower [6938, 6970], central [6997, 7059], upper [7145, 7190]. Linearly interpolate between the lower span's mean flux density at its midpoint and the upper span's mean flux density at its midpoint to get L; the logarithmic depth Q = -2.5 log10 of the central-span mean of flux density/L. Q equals 0.006 mag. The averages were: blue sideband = 74.9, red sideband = 72.3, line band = 73.6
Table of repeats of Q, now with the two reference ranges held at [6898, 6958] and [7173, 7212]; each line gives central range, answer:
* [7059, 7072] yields 0.00 mag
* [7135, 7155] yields -0.01 mag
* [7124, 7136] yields -0.01 mag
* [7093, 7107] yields 0.00 mag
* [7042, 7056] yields 0.00 mag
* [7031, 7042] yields 0.00 mag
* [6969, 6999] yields 0.00 mag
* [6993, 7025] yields 0.00 mag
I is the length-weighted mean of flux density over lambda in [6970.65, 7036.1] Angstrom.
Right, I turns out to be 74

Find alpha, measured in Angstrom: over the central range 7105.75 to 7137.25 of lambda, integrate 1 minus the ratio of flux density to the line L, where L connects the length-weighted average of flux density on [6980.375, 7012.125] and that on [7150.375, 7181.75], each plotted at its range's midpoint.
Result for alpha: 0.0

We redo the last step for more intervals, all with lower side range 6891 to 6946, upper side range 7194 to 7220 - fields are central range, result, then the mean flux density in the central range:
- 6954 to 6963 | -0.1 Angstrom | 75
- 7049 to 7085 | -0.1 Angstrom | 73.5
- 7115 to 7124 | -0.1 Angstrom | 72.9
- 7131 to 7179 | -0.4 Angstrom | 72.7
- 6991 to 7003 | 0.0 Angstrom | 74.2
